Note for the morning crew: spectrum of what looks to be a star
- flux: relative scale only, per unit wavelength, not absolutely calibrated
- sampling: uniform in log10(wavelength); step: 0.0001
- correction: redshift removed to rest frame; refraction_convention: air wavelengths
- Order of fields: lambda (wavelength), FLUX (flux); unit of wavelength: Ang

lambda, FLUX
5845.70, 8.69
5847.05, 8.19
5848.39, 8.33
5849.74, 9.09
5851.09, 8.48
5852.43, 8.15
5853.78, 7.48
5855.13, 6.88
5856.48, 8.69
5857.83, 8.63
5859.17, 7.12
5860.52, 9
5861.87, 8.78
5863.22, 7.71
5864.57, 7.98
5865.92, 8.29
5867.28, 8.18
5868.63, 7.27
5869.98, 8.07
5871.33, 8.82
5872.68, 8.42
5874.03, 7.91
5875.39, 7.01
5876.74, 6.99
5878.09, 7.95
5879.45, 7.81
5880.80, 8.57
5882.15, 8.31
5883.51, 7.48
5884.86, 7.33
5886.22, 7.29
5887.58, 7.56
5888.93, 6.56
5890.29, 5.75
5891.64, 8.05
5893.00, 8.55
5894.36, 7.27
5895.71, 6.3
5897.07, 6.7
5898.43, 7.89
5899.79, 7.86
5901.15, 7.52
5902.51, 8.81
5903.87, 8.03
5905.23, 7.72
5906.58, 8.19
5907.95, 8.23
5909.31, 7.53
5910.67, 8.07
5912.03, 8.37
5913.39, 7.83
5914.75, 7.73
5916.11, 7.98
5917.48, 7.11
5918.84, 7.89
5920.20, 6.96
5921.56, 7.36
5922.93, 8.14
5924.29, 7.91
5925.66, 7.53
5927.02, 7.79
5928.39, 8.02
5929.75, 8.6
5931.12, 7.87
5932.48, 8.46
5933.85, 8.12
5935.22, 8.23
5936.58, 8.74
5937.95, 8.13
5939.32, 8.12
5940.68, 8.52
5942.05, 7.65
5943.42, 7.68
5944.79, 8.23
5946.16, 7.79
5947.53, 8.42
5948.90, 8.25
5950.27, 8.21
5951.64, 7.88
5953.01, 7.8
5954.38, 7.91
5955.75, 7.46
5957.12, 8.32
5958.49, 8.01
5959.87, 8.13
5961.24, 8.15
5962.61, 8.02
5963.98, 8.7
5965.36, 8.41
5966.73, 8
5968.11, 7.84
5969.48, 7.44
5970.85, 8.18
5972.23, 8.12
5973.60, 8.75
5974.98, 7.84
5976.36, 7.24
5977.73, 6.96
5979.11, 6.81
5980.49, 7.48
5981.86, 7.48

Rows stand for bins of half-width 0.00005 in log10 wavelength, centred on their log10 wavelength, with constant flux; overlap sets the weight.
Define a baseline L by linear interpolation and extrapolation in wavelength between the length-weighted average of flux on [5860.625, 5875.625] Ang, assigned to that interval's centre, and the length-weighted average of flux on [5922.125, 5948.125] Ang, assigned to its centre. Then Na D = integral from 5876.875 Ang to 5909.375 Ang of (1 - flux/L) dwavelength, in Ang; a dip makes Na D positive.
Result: 1.90 Ang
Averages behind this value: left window 8.1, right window 8.1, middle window 7.63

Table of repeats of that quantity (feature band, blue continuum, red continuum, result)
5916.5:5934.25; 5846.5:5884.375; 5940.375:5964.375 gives 0.5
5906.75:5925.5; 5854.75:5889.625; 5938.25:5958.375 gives 0.4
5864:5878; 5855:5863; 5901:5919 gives 0.5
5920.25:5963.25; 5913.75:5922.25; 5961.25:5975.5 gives -1.2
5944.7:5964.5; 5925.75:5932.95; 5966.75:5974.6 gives 0.0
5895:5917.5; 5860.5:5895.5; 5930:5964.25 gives 0.4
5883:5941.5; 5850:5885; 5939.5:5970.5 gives 1.8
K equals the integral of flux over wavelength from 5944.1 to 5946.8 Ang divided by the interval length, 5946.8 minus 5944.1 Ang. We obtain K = 8.01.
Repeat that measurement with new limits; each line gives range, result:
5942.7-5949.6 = 8.07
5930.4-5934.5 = 8.15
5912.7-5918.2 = 7.67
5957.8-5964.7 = 8.2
